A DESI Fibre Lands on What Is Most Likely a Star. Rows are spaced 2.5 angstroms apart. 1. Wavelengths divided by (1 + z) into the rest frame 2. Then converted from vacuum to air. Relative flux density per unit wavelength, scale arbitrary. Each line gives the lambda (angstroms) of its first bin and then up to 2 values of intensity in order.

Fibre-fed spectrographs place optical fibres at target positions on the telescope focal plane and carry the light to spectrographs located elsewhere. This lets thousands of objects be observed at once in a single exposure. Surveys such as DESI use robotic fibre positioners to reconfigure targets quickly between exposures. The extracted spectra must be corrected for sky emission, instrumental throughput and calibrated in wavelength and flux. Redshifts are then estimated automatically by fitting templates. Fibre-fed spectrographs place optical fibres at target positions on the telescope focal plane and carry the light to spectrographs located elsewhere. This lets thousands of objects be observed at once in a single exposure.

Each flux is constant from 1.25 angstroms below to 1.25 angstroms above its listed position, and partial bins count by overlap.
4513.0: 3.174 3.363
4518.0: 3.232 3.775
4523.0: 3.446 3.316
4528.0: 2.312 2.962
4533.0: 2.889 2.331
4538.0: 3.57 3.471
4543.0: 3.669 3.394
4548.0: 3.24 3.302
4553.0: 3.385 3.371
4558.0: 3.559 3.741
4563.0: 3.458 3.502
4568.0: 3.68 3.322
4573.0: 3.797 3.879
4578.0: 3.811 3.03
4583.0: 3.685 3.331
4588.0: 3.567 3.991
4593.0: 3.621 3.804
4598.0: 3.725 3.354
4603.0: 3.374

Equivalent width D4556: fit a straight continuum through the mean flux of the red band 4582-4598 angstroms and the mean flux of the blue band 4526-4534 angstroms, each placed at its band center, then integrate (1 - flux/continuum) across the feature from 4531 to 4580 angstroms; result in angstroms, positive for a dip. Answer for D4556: -4.3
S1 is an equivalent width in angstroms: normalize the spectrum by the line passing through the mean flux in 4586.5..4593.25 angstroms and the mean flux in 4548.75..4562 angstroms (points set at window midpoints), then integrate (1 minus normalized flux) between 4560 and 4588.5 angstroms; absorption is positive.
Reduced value 0.34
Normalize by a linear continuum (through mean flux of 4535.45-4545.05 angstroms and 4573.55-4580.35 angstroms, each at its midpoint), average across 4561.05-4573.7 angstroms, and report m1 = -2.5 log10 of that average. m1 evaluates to 0.022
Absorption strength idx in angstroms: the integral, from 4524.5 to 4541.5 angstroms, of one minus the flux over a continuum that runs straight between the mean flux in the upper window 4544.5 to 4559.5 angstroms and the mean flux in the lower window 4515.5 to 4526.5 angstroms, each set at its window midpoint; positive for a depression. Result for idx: 2.2 angstroms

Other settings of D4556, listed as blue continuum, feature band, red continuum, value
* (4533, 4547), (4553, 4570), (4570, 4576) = 0.0 angstroms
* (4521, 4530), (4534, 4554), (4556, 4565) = 0.3 angstroms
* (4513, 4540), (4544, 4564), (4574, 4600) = -0.4 angstroms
